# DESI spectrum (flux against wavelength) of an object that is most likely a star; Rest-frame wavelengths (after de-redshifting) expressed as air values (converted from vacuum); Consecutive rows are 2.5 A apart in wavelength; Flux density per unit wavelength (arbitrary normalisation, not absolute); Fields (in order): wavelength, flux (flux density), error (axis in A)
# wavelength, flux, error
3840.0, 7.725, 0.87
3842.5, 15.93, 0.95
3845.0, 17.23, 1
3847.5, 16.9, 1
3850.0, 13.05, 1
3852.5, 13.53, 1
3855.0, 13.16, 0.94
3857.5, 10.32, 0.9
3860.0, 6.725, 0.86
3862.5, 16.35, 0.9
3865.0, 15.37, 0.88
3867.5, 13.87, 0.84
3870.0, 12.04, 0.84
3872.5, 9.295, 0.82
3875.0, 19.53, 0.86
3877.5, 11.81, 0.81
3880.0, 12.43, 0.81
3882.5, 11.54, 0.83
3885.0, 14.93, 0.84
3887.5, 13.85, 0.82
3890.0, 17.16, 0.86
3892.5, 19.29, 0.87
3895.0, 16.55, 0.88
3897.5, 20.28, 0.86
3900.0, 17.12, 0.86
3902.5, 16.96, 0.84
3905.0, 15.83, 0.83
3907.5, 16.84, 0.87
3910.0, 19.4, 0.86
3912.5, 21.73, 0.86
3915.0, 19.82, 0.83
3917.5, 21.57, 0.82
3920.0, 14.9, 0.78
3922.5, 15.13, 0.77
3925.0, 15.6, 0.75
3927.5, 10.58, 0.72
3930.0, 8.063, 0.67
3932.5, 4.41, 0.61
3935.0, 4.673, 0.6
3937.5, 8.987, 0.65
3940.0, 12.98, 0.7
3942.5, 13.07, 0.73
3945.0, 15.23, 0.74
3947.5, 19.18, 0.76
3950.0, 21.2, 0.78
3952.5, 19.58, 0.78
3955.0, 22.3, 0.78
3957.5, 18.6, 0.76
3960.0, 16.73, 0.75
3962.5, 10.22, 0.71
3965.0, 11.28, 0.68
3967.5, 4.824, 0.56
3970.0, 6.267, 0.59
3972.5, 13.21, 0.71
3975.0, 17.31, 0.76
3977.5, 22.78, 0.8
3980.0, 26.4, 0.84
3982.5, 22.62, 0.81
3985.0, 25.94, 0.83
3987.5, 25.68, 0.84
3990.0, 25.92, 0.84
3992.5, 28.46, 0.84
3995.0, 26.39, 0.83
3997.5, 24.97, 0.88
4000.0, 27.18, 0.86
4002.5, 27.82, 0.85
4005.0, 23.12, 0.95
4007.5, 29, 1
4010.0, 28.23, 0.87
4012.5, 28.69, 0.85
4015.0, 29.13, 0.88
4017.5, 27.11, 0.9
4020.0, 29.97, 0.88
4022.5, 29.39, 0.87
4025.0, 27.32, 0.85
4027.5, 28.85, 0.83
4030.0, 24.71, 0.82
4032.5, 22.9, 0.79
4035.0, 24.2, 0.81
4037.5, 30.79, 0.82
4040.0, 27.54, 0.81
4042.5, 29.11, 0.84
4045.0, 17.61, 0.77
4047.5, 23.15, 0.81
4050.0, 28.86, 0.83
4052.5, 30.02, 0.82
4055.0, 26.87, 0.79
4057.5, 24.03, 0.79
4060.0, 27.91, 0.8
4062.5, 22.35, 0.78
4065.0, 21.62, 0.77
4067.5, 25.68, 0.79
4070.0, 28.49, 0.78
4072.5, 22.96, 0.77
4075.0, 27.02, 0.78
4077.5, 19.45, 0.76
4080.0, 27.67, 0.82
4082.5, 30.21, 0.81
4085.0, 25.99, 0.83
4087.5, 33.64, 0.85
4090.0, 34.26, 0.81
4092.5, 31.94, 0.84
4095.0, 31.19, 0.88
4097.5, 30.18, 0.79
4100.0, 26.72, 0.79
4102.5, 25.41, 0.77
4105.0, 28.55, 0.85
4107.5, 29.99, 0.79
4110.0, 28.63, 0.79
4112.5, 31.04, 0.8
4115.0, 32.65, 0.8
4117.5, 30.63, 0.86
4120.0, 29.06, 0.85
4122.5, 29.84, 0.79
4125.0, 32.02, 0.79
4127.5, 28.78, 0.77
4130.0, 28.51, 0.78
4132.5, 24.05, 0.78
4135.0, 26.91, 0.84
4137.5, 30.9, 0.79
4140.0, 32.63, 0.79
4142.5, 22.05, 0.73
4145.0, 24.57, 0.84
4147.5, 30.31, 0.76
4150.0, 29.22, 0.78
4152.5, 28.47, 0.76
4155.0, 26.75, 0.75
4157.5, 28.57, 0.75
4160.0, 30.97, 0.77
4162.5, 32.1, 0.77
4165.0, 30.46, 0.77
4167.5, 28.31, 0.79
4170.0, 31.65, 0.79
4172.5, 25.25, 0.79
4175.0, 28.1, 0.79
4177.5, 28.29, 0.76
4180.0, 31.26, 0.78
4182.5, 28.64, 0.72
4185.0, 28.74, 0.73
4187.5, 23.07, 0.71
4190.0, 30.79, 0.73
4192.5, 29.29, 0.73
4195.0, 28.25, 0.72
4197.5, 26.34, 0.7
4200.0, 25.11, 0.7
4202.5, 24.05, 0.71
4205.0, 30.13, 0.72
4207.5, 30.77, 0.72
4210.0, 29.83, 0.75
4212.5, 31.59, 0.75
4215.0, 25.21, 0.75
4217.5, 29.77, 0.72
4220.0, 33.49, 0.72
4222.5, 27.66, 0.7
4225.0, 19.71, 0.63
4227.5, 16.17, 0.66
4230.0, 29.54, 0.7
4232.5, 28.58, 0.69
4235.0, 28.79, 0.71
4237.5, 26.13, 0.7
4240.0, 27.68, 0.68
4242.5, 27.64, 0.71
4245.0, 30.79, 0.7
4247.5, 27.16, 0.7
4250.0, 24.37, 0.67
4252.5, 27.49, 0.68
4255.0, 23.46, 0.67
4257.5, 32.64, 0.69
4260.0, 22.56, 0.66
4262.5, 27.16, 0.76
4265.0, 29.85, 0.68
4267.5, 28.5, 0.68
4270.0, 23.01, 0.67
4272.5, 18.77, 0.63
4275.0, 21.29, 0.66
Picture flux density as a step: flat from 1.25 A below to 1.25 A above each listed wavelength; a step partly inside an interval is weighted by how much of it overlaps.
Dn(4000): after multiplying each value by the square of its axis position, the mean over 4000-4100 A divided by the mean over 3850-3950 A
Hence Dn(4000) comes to 2.03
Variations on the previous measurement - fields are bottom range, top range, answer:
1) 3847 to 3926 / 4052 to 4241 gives 2.07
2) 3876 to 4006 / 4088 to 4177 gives 1.85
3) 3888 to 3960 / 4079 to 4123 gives 2.05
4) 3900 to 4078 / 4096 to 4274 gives 1.44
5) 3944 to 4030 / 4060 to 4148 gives 1.33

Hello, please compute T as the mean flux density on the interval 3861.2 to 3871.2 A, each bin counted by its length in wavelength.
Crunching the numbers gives 14.4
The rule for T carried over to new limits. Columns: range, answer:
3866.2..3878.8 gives 13.3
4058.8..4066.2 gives 23.9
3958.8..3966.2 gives 12.7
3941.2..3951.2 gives 17.1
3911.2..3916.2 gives 20.8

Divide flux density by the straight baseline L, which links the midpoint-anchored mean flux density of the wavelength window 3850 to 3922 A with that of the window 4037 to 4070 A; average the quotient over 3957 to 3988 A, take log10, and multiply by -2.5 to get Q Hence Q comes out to 0.24 mag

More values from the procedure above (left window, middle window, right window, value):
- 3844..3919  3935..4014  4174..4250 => -0.05 mag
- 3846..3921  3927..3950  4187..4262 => 0.46 mag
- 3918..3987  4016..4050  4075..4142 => -0.19 mag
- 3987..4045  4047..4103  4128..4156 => 0.00 mag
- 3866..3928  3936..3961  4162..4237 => 0.09 mag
